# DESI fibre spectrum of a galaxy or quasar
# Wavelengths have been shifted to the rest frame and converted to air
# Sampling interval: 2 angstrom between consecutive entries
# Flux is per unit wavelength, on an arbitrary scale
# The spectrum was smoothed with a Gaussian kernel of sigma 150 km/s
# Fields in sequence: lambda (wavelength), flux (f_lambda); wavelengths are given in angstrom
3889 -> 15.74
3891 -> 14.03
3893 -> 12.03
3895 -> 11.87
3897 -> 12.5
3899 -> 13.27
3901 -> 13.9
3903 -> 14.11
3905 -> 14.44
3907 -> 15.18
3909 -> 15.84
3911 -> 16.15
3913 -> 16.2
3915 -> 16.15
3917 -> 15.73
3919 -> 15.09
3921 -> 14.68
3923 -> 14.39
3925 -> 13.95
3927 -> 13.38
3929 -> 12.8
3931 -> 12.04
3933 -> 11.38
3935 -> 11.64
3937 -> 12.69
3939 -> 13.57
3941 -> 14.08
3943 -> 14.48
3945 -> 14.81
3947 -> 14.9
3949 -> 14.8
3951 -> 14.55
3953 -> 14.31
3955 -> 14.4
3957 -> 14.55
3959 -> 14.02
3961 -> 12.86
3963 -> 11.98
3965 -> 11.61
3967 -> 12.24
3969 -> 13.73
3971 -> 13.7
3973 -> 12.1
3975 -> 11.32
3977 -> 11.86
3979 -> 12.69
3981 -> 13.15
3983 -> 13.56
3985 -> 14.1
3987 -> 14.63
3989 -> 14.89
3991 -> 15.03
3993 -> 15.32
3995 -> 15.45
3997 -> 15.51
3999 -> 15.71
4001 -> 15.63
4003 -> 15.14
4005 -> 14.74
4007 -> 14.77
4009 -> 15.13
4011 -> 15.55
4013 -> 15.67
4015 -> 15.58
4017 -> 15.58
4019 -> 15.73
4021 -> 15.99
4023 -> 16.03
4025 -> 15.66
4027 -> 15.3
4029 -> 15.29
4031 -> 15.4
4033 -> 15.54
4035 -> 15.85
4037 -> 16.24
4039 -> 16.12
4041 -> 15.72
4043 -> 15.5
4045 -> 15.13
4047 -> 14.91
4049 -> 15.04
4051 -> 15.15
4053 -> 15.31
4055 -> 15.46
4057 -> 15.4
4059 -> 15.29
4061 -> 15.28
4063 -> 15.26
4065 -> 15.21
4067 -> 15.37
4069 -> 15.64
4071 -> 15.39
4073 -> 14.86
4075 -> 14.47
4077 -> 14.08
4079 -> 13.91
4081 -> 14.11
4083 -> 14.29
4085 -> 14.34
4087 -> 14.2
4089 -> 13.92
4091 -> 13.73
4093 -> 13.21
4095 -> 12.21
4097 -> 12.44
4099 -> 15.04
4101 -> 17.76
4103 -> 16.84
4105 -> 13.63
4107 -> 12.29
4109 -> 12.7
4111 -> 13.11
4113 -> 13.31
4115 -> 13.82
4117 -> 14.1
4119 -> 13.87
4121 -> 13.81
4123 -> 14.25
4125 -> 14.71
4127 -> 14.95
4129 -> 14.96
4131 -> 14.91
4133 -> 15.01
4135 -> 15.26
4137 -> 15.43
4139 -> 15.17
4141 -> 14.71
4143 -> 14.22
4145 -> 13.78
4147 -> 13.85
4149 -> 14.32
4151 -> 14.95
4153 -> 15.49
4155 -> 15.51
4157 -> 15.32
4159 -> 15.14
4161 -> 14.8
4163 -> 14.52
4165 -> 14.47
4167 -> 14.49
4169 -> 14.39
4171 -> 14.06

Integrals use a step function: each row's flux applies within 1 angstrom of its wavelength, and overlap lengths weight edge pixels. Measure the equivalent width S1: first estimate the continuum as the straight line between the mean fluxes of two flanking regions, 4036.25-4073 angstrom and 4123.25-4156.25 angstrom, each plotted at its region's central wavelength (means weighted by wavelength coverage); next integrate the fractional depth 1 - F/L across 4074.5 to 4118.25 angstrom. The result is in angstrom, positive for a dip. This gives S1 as 3.3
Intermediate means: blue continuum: 15.4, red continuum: 14.8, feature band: 14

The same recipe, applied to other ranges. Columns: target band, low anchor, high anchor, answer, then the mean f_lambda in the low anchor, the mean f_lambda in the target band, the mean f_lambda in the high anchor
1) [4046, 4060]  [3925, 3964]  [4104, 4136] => -1.4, 13.5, 15.2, 14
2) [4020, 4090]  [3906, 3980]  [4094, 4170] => -4.8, 13.8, 15.2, 14.5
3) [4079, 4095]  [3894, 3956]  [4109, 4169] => 0.6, 14.1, 13.9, 14.5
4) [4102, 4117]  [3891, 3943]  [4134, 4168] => 1.0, 13.9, 13.7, 14.8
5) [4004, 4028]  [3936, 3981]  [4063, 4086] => -2.4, 13.4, 15.5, 14.7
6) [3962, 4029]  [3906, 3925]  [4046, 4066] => 3.9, 15.4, 14.4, 15.2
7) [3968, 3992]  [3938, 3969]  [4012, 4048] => 1.7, 13.8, 13.4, 15.6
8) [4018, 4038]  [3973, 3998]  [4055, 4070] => -1.4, 13.9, 15.7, 15.4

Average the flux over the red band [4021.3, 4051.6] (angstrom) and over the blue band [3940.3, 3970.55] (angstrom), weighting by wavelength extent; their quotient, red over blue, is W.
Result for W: 1.1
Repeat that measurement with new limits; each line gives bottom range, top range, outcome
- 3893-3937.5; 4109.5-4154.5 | 1.04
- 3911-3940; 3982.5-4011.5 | 1.08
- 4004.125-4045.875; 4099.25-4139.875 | 0.93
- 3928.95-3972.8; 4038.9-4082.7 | 1.13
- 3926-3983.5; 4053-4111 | 1.10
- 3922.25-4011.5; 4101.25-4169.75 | 1.05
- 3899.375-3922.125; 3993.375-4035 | 1.02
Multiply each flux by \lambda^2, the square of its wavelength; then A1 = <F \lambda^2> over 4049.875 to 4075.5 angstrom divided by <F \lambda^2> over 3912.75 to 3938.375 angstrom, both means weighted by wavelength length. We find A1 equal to 1.19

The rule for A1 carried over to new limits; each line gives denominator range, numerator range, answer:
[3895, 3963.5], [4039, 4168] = 1.13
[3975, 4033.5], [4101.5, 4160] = 1.03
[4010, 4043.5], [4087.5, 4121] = 0.92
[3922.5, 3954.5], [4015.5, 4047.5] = 1.20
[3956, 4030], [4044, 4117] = 1.05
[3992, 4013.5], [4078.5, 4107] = 0.97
